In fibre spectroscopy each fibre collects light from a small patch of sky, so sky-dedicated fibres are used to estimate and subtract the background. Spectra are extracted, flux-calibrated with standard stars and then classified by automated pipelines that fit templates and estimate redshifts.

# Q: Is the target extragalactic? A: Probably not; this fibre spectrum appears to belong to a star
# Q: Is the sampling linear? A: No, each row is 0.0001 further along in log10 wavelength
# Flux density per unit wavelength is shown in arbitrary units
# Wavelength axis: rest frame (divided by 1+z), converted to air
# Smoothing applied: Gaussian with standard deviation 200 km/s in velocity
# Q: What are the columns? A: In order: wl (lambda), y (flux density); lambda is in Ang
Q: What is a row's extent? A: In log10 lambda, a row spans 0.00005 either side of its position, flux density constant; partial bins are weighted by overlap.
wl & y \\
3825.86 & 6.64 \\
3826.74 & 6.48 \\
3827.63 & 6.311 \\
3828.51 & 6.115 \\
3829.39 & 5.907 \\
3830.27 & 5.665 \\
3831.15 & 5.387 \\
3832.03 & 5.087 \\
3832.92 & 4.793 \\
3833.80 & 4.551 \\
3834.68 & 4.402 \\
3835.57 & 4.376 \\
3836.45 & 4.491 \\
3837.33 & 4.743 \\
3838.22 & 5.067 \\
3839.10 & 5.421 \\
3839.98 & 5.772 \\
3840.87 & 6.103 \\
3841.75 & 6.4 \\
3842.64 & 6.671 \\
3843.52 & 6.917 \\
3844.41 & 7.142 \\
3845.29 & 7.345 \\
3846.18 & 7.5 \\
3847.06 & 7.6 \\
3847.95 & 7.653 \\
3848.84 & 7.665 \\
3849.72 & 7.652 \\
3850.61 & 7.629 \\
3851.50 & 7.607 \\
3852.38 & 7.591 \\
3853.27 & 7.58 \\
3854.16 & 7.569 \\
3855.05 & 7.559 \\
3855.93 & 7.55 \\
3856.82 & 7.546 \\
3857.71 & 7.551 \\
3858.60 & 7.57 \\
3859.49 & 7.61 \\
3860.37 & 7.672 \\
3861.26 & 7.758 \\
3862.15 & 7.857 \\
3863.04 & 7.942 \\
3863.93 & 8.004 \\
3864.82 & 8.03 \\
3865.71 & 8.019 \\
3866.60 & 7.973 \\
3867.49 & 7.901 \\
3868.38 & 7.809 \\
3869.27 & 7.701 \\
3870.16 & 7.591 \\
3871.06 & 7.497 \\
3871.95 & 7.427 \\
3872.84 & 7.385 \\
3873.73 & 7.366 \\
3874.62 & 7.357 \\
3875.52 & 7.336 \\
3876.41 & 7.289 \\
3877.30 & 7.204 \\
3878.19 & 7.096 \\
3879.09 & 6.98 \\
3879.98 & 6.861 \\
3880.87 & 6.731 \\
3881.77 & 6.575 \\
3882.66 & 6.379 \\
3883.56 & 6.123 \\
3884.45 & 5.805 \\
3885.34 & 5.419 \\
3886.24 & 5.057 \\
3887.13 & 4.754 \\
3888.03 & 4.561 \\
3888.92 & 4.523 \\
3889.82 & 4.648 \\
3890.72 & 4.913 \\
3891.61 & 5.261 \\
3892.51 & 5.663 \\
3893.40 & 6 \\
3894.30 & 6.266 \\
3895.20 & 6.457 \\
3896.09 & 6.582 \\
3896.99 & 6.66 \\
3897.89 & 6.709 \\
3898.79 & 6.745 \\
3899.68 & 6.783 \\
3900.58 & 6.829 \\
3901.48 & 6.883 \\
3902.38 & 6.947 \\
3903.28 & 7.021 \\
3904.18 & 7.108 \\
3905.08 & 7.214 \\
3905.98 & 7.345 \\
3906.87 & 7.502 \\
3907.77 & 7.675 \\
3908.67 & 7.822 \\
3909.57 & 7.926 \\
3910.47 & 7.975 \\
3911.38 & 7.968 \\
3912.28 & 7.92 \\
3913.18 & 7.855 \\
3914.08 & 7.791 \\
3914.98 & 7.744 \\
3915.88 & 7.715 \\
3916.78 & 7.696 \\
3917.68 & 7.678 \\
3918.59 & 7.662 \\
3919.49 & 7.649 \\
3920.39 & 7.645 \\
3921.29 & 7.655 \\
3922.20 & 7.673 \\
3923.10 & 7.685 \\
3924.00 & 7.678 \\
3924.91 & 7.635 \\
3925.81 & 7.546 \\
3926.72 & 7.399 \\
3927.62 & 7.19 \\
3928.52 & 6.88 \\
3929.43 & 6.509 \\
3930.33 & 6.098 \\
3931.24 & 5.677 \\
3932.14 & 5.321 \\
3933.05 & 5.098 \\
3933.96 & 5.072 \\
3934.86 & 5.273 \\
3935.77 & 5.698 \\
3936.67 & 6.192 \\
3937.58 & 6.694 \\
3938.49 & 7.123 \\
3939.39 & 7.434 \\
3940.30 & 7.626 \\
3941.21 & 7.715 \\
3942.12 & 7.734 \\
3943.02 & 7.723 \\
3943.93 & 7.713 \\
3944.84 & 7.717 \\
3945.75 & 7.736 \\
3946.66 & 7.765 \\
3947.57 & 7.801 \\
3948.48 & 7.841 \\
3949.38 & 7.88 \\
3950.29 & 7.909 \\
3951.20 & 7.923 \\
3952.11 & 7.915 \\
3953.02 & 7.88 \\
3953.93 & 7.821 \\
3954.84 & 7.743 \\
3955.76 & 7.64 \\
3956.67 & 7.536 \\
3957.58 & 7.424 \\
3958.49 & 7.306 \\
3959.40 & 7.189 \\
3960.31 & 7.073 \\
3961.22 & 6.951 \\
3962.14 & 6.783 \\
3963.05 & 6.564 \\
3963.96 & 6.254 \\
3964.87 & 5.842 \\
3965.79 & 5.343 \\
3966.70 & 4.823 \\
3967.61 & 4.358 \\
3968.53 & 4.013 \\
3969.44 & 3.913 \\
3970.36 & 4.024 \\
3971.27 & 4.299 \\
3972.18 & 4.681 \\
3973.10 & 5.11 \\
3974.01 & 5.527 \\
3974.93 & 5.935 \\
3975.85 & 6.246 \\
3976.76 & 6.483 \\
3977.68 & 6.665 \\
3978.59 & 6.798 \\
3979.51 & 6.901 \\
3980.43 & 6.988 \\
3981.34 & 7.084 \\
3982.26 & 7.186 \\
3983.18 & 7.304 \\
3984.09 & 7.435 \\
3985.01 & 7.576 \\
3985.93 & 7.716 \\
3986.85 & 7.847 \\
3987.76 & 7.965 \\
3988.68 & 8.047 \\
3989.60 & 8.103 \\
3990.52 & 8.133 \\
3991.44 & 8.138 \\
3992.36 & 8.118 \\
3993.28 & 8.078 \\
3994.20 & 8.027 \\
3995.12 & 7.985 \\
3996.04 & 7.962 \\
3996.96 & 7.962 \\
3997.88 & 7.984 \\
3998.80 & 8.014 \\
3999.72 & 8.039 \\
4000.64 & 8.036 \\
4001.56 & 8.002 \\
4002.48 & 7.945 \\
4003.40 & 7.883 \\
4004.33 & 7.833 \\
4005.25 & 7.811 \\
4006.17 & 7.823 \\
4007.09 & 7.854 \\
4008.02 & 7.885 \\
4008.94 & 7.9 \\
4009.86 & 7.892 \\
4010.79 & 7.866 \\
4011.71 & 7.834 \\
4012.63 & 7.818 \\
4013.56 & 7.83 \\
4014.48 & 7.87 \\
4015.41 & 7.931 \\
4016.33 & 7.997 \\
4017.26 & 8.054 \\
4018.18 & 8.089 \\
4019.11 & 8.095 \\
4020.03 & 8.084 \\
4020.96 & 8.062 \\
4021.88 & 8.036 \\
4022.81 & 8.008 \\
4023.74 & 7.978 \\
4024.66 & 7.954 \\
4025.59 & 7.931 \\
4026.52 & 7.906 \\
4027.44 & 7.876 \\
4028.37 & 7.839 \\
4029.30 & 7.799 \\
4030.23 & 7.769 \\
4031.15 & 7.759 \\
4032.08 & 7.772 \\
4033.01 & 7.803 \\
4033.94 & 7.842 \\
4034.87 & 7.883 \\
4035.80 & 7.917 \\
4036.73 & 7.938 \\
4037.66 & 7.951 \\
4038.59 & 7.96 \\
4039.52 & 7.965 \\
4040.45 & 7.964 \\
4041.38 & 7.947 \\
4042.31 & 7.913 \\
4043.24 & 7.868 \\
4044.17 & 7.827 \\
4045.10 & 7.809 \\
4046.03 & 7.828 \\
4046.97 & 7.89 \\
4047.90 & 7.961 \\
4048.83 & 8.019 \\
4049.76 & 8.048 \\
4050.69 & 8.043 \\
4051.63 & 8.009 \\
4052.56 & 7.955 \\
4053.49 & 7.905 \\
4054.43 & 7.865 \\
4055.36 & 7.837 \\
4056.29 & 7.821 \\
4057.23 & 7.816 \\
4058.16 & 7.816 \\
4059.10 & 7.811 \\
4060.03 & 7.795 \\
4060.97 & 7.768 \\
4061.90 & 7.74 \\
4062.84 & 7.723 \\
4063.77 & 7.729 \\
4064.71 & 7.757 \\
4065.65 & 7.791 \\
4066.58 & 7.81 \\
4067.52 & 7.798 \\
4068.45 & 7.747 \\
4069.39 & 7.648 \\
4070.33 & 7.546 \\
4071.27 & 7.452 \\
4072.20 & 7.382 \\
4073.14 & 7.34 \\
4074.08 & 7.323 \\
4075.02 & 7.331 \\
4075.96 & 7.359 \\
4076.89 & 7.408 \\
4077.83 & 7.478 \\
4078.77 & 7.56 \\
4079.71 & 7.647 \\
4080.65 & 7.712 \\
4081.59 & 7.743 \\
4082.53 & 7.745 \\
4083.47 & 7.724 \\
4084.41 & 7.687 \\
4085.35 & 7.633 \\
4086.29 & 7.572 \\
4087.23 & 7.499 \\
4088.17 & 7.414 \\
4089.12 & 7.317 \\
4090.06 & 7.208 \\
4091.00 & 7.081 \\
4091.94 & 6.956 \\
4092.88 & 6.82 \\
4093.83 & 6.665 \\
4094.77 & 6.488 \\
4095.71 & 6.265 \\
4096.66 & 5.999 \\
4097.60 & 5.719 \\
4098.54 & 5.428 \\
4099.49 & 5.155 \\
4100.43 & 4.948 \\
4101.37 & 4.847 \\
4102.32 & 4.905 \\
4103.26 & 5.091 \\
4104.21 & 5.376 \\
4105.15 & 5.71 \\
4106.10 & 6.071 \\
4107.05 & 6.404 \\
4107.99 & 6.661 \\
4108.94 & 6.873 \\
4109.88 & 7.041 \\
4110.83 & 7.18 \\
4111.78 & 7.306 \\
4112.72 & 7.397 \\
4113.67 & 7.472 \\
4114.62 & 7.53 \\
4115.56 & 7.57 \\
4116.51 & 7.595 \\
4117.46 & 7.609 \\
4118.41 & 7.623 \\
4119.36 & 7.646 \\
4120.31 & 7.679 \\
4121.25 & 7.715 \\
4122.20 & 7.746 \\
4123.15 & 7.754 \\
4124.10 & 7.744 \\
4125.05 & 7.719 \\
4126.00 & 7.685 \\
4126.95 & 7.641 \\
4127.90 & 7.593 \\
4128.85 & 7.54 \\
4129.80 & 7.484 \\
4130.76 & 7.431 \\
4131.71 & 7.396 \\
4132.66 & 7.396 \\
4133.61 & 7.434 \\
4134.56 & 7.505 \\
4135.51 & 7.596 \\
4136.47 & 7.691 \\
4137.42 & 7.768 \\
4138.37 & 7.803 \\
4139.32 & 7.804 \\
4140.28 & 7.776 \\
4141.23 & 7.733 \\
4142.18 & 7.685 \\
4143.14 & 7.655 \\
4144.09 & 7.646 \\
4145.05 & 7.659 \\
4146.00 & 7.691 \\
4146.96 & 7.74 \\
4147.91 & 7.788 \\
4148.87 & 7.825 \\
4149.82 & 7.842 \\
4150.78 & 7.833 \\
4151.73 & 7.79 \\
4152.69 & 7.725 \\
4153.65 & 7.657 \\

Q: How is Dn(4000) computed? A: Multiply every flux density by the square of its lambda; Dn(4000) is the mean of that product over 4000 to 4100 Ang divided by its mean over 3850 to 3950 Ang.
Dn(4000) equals 1.17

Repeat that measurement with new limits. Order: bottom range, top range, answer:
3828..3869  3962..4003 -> 1.07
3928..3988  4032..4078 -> 1.22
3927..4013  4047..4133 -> 1.09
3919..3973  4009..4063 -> 1.22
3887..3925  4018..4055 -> 1.22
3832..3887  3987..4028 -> 1.25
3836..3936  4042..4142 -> 1.17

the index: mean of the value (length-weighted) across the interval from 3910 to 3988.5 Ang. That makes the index 6.91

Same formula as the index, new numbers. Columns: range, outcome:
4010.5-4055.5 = 7.92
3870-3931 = 6.9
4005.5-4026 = 7.94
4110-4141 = 7.58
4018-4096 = 7.7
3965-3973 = 4.52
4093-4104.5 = 5.61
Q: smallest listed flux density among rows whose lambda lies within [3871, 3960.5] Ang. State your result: 4.523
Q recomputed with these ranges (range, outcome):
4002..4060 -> 7.759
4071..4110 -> 4.847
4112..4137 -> 7.396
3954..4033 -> 3.913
